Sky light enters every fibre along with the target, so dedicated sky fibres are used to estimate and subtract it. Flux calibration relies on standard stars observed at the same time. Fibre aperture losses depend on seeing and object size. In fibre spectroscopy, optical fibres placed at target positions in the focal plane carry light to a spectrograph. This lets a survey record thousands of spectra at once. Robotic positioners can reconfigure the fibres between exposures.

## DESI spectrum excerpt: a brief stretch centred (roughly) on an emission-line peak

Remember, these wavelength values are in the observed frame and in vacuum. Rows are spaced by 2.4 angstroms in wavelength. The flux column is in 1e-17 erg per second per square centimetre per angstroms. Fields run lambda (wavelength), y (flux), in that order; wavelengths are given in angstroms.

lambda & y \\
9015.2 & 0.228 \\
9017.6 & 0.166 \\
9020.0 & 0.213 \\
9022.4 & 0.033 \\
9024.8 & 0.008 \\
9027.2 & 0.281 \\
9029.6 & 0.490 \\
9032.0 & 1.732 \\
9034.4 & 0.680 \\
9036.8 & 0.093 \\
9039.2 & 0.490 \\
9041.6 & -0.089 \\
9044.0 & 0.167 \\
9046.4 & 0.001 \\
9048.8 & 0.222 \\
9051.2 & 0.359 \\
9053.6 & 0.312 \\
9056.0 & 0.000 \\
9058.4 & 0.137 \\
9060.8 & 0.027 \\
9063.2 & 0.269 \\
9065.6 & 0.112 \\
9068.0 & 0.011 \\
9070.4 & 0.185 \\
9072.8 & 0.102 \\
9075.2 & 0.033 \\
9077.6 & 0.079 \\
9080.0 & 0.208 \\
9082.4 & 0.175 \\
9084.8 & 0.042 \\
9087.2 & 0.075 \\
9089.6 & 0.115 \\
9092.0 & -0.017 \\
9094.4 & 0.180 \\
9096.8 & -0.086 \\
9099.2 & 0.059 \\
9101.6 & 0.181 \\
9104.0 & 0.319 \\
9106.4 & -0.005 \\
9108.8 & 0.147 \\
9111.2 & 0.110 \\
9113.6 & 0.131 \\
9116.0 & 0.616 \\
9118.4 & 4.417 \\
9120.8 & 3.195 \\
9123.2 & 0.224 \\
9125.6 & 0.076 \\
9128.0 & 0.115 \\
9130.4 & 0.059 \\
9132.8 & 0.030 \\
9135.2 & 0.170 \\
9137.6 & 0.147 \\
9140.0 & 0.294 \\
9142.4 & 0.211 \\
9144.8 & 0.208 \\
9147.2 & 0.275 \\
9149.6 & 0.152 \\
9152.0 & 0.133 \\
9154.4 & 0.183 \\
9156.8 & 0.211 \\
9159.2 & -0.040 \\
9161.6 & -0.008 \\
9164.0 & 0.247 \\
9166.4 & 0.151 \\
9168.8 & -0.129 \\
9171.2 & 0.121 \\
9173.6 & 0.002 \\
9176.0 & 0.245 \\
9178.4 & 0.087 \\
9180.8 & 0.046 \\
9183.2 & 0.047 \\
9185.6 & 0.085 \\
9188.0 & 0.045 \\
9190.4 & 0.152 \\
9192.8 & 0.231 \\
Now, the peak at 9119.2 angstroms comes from [O III] 5007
